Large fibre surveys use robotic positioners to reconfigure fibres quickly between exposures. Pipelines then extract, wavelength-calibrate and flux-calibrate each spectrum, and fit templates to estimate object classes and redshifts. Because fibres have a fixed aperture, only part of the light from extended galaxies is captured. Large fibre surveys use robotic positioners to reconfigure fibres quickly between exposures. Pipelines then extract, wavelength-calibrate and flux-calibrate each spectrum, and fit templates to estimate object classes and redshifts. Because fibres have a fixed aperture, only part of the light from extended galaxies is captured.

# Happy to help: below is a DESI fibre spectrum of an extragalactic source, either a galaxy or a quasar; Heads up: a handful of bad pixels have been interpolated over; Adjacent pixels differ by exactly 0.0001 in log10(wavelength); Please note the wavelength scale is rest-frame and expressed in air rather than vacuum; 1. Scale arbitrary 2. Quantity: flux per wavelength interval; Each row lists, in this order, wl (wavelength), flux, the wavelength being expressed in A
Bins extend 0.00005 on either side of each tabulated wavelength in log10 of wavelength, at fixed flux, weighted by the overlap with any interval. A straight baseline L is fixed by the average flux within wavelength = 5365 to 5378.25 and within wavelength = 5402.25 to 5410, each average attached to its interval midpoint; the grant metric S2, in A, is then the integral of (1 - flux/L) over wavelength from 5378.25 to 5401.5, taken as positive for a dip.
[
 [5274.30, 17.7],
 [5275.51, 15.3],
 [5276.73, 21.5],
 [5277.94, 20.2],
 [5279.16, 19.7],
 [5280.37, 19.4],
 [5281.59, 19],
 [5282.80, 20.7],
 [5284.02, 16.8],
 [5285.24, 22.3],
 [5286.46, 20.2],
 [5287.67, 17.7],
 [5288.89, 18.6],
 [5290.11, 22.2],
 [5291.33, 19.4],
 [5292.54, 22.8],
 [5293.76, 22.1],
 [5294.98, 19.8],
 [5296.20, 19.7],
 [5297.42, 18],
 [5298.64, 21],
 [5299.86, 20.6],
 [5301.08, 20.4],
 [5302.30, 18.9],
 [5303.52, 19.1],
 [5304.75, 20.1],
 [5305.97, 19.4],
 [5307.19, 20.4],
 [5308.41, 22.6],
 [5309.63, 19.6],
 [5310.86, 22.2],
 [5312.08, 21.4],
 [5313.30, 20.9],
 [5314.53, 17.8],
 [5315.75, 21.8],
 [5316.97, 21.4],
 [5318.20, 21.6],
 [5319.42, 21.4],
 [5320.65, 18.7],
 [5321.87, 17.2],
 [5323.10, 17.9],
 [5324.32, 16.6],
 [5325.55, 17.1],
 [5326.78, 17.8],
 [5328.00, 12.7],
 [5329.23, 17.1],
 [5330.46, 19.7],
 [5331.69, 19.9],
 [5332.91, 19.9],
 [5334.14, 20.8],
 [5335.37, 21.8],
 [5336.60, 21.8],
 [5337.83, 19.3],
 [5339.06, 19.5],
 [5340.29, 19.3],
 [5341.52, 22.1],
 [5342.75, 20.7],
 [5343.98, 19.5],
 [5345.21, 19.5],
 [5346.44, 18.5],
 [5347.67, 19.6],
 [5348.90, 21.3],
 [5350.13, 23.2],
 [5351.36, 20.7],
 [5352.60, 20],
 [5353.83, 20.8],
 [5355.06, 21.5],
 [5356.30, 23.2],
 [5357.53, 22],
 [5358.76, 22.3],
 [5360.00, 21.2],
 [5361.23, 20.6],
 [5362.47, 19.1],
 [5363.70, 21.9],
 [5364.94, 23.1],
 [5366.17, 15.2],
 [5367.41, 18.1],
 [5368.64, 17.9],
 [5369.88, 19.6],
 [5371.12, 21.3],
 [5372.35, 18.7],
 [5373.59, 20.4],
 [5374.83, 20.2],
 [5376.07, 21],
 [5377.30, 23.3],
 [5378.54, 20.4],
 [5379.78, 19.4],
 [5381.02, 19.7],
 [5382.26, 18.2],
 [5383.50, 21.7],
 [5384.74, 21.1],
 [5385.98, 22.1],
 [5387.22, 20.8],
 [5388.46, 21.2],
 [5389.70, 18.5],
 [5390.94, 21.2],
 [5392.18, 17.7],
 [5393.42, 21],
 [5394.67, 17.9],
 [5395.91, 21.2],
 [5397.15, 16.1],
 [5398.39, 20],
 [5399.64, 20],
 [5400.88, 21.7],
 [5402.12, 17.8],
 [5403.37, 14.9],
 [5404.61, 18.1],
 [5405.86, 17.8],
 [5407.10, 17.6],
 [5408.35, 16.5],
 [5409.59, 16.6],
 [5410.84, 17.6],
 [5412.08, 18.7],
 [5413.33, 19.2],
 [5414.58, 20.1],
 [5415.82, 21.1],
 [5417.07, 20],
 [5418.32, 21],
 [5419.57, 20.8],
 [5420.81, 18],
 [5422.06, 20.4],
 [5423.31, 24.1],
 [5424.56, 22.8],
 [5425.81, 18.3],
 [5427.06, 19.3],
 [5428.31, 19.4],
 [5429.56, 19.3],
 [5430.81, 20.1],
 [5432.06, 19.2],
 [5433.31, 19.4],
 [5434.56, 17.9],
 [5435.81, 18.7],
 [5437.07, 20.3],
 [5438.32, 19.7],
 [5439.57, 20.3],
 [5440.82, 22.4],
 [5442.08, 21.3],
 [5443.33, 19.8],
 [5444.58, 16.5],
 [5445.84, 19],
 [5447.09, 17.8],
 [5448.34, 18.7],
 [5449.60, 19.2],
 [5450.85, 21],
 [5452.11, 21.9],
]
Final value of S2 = -2.2 A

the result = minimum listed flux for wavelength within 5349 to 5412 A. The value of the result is 14.9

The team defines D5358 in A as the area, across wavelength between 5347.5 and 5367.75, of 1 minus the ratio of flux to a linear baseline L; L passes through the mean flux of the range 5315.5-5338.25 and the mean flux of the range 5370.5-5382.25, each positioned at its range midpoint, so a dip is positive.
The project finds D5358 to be -1.0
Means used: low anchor 19.1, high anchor 20.4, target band 20.9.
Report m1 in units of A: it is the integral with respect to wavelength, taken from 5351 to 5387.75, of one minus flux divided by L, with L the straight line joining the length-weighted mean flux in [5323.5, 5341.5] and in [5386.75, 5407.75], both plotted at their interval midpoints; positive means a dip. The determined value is -3.0 A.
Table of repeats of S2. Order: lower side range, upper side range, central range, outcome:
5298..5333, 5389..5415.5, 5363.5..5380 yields -0.94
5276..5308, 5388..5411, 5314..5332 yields 0.95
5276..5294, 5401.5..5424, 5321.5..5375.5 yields -0.81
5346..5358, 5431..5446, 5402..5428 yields 1.13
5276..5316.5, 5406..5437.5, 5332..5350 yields -0.38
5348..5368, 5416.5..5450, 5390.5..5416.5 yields 1.95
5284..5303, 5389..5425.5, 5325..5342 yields 0.54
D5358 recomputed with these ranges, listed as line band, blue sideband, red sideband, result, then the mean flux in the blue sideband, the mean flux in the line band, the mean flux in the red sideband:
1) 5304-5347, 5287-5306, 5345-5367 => 1.5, 20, 19.7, 20.8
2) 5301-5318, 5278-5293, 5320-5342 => -1.0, 19.9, 20.5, 18.8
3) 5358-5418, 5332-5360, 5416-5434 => 2.5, 20.8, 19.6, 20.2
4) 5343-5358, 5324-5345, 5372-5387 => -0.9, 19.2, 20.8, 20.6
